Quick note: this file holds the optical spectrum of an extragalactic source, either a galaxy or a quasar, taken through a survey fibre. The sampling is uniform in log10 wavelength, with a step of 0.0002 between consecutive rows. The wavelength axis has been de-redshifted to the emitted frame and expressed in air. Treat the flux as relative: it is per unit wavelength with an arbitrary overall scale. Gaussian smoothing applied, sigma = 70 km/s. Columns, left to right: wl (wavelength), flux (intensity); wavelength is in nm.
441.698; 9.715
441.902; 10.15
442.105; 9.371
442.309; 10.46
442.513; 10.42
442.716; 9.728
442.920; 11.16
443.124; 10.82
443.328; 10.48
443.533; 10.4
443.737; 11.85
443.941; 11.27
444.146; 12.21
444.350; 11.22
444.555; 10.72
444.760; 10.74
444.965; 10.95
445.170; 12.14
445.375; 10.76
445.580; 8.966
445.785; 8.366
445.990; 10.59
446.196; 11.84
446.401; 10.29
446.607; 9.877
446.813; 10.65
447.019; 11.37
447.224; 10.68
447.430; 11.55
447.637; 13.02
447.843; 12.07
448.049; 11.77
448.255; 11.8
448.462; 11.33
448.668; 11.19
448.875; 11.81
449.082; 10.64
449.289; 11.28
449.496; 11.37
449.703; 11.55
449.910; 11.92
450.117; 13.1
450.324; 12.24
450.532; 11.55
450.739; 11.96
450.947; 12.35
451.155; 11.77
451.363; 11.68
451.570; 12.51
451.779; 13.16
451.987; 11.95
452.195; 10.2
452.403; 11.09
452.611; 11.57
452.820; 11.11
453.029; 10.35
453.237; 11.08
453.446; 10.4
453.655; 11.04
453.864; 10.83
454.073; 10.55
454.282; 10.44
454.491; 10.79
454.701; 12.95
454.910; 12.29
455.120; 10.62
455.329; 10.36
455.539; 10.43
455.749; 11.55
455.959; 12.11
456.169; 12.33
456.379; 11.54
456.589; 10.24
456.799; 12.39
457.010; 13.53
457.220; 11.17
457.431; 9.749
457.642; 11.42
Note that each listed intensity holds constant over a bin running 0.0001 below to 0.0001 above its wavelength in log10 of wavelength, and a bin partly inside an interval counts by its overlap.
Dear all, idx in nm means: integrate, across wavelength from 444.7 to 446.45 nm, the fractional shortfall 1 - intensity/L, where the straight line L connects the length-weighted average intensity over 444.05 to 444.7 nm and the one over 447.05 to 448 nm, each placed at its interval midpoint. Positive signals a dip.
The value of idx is 0.15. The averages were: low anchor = 11.3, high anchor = 11.8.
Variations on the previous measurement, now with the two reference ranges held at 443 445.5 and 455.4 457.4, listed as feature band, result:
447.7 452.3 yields -0.18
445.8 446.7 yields 0.06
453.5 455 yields 0.04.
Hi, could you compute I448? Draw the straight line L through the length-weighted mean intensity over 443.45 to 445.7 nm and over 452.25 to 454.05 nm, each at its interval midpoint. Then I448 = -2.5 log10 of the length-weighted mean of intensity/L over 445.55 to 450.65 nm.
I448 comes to -0.03 mag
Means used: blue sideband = 11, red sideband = 10.9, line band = 11.3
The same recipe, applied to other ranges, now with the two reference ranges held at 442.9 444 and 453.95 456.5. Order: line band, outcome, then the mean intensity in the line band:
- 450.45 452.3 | -0.066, 11.9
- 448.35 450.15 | -0.036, 11.5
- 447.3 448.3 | -0.086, 12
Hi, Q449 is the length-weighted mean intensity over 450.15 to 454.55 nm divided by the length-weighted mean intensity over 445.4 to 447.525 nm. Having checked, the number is 1.1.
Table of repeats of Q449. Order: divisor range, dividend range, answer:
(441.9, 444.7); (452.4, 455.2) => 1.03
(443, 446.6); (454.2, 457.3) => 1.07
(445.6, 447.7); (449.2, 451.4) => 1.11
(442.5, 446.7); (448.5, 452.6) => 1.10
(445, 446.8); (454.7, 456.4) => 1.11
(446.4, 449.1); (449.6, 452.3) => 1.06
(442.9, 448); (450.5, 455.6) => 1.03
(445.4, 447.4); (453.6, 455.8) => 1.07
